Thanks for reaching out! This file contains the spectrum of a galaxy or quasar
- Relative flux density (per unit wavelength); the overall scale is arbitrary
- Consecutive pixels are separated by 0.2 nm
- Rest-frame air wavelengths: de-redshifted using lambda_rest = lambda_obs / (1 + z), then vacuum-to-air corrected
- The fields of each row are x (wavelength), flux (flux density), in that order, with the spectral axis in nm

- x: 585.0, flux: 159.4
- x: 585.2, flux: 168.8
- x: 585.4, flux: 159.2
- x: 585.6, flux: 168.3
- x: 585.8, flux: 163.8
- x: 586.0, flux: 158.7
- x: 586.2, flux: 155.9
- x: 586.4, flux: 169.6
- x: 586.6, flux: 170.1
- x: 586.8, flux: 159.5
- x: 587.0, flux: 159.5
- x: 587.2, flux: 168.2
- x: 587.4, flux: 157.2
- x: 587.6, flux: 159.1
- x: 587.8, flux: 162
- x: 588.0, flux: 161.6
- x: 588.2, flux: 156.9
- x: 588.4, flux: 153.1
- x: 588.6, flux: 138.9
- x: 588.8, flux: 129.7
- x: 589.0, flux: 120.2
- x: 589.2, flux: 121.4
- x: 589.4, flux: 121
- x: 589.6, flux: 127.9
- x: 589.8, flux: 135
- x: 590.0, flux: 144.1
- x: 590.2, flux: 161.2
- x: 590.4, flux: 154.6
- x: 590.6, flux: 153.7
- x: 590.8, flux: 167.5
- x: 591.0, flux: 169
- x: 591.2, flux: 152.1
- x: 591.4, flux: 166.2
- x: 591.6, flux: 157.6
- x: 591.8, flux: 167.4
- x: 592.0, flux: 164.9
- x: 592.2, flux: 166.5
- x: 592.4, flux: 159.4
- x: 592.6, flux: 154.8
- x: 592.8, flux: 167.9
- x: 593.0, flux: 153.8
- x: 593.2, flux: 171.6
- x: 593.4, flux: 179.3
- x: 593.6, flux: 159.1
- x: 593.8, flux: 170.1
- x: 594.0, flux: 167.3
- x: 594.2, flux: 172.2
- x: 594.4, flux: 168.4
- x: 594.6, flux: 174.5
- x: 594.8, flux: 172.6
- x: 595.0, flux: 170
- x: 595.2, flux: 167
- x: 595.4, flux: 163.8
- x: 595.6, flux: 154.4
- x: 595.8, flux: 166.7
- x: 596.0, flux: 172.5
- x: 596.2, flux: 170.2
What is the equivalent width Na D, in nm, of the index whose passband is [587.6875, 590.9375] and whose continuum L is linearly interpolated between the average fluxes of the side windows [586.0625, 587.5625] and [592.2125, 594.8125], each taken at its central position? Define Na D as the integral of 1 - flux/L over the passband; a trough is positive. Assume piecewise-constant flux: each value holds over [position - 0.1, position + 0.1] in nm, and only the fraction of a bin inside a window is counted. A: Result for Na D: 0.387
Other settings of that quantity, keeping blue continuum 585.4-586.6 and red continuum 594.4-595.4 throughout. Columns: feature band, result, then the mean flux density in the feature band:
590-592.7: 0.11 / 161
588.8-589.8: 0.25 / 125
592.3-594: 0.04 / 165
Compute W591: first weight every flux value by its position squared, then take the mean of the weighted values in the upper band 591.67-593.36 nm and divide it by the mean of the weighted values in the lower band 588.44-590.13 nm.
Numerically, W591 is 1.3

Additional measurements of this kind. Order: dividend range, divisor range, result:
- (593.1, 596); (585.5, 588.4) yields 1.07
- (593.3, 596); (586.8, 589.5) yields 1.17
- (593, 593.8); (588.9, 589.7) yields 1.39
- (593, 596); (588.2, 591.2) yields 1.19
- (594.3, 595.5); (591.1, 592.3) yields 1.05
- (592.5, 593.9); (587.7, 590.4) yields 1.18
